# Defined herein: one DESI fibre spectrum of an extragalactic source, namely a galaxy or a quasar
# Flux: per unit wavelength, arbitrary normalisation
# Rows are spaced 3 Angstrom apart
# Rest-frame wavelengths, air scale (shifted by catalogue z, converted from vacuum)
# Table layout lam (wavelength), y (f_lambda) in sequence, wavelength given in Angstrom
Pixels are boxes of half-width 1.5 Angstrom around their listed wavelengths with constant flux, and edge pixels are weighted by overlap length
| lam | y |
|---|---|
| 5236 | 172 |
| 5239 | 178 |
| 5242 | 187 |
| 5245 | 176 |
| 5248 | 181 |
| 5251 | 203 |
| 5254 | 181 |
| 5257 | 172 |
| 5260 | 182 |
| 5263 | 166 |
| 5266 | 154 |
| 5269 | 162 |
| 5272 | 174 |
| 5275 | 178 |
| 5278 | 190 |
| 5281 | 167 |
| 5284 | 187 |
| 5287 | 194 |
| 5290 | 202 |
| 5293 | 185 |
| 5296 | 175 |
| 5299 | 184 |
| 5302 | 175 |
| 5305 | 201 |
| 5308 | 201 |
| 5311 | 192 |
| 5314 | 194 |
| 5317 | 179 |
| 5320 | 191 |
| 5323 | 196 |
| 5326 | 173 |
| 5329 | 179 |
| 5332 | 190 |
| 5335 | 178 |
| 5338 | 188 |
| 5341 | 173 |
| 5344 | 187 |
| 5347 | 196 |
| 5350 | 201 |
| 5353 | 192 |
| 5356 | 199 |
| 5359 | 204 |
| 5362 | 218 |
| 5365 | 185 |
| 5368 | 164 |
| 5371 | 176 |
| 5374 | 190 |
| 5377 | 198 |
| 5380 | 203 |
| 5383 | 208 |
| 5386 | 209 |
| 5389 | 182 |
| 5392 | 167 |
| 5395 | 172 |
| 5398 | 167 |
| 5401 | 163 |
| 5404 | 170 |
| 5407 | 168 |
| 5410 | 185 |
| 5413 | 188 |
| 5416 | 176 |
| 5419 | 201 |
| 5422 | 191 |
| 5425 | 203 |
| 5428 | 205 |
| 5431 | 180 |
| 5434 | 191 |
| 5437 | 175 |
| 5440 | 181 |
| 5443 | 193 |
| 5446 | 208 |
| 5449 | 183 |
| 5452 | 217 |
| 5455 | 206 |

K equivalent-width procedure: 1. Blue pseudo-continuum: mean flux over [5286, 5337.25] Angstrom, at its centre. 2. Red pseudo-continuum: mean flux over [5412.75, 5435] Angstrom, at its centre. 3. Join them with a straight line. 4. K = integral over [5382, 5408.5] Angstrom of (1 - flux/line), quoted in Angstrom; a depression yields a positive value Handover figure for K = 1.8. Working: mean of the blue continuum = 188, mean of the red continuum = 192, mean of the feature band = 178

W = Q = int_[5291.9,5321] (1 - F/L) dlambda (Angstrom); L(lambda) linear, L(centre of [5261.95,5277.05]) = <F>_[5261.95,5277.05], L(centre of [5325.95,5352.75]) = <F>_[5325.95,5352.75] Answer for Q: -1.7 Angstrom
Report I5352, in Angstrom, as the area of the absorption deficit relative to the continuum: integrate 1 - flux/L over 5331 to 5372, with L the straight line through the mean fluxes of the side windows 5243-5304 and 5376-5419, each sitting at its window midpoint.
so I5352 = -1.74 Angstrom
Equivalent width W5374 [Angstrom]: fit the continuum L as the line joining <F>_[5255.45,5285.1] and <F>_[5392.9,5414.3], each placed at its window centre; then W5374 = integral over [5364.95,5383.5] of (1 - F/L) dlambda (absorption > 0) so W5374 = -1.7 Angstrom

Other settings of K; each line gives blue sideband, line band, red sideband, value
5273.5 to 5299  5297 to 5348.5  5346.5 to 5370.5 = 0.7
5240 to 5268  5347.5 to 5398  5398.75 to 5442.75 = -2.5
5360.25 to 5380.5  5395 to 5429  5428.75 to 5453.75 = 1.5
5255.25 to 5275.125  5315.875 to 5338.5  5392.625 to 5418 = -1.7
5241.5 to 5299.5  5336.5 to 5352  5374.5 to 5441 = -0.5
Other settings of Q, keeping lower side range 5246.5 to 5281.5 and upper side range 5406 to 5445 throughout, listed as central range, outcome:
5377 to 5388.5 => -1.2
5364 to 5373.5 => 0.4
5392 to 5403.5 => 1.1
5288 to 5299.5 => -0.6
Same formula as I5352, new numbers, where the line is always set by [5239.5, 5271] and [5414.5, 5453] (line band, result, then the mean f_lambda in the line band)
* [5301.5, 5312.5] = -0.78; 194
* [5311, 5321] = -0.37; 188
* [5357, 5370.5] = -0.41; 192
